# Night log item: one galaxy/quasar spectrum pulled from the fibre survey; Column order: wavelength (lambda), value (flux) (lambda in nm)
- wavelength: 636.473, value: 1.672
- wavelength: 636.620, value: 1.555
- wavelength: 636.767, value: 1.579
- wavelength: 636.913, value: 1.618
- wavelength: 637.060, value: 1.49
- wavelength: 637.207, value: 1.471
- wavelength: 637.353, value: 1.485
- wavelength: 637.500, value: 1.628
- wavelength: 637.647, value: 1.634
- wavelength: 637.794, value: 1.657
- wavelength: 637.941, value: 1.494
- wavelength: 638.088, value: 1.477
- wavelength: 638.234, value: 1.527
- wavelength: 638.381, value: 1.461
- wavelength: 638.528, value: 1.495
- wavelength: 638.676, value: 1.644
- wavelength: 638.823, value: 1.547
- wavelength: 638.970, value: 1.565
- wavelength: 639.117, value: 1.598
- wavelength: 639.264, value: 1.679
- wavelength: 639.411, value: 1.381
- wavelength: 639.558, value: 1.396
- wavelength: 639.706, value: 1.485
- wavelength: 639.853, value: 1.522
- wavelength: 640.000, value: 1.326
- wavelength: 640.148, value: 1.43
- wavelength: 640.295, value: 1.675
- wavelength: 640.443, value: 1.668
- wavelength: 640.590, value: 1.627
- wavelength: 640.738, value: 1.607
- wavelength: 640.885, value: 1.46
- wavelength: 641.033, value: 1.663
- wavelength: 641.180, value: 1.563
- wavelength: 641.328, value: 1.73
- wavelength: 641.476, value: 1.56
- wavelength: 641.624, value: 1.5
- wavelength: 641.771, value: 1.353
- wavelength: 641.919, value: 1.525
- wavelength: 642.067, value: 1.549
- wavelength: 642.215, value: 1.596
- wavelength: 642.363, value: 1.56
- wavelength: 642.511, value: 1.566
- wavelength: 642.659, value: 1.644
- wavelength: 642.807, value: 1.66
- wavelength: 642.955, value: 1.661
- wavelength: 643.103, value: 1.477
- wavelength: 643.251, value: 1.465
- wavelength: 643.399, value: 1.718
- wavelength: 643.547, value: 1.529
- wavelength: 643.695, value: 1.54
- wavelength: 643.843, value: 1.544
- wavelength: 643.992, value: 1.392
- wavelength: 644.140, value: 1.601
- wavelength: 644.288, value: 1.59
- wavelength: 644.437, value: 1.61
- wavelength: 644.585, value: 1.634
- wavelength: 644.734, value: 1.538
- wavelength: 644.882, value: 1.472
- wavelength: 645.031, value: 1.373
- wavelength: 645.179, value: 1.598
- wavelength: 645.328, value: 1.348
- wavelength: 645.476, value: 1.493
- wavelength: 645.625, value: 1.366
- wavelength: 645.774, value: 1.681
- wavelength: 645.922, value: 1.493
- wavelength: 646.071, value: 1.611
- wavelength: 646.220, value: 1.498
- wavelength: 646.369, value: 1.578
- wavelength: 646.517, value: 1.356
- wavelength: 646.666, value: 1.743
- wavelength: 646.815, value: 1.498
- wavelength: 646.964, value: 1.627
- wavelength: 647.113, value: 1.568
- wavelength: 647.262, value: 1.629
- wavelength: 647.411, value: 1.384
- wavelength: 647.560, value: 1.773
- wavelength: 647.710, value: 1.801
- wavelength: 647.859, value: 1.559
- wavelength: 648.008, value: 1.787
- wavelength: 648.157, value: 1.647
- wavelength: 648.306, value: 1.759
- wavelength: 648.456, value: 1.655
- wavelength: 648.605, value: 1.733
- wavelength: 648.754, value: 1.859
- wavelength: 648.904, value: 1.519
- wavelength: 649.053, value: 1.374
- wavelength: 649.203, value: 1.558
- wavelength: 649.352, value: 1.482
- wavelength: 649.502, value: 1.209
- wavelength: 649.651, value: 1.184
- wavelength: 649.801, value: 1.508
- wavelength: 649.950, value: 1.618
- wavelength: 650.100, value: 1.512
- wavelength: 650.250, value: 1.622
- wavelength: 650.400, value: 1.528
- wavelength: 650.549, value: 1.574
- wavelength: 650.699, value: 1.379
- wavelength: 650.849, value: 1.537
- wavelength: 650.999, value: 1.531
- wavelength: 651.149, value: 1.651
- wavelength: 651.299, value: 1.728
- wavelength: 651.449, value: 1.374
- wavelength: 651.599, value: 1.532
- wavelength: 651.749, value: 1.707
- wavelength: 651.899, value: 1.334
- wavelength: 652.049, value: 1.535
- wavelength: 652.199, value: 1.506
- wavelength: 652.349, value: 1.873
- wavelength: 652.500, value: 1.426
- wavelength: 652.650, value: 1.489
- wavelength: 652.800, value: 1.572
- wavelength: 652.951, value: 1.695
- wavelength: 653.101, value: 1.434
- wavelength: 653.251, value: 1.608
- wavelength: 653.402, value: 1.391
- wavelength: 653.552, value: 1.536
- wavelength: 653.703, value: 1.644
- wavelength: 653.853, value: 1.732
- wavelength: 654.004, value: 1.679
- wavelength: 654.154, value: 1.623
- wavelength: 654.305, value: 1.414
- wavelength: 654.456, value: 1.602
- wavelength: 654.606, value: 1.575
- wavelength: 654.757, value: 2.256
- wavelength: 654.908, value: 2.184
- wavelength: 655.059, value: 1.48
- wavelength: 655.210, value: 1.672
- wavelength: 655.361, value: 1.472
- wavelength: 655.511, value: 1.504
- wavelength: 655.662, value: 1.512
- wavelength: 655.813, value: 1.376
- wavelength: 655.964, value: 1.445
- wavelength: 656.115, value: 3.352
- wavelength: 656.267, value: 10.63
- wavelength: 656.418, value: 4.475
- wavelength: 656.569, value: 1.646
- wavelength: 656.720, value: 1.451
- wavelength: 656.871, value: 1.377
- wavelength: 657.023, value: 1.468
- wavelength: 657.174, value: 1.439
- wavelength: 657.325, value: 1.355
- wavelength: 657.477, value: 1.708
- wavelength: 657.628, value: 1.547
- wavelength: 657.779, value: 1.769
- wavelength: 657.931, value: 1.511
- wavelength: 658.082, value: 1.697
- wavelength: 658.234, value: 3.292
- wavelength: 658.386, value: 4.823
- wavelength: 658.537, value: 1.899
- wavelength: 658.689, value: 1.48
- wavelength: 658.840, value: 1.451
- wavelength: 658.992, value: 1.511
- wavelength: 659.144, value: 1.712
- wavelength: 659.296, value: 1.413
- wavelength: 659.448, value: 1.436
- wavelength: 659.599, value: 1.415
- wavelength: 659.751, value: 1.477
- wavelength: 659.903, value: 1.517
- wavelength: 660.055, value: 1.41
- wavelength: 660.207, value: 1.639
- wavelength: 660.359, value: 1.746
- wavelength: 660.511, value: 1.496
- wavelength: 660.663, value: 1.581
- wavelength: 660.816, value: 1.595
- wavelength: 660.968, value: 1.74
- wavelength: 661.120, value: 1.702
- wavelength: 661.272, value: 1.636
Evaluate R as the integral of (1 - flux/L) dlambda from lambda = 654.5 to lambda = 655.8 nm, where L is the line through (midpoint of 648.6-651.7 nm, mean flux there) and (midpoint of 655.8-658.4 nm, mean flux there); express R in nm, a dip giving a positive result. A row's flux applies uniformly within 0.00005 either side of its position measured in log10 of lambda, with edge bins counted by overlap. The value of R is 0.33 nm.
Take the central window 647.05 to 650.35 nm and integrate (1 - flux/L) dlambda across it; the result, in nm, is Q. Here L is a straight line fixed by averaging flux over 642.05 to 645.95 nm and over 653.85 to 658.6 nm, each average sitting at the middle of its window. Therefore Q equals 0.392 nm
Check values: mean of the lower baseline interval 1.55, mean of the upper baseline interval 2.19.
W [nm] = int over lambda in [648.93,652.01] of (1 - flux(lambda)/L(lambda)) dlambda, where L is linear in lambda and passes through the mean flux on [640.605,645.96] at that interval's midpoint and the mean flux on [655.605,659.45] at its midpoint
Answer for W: 0.67 nm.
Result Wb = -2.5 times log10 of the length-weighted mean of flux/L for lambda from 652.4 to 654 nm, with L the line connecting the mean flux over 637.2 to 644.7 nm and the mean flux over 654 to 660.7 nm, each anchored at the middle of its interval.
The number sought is 0.20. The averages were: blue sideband 1.55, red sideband 1.99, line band 1.56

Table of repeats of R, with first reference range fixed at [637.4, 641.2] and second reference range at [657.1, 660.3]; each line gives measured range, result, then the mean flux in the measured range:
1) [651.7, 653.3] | 0.14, 1.56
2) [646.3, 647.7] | 0.05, 1.58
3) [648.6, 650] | 0.15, 1.49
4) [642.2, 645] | 0.06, 1.56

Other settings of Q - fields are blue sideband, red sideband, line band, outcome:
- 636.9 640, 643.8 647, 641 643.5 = -0.07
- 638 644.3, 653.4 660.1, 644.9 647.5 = 0.26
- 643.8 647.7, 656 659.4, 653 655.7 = 0.65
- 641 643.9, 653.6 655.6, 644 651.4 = 0.27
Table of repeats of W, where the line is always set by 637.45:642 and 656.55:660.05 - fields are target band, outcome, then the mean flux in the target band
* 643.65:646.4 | 0.14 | 1.52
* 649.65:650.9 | 0.11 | 1.51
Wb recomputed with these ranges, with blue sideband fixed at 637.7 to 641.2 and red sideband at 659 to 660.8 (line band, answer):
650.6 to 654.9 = -0.04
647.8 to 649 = -0.10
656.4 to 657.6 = -0.13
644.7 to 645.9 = 0.04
